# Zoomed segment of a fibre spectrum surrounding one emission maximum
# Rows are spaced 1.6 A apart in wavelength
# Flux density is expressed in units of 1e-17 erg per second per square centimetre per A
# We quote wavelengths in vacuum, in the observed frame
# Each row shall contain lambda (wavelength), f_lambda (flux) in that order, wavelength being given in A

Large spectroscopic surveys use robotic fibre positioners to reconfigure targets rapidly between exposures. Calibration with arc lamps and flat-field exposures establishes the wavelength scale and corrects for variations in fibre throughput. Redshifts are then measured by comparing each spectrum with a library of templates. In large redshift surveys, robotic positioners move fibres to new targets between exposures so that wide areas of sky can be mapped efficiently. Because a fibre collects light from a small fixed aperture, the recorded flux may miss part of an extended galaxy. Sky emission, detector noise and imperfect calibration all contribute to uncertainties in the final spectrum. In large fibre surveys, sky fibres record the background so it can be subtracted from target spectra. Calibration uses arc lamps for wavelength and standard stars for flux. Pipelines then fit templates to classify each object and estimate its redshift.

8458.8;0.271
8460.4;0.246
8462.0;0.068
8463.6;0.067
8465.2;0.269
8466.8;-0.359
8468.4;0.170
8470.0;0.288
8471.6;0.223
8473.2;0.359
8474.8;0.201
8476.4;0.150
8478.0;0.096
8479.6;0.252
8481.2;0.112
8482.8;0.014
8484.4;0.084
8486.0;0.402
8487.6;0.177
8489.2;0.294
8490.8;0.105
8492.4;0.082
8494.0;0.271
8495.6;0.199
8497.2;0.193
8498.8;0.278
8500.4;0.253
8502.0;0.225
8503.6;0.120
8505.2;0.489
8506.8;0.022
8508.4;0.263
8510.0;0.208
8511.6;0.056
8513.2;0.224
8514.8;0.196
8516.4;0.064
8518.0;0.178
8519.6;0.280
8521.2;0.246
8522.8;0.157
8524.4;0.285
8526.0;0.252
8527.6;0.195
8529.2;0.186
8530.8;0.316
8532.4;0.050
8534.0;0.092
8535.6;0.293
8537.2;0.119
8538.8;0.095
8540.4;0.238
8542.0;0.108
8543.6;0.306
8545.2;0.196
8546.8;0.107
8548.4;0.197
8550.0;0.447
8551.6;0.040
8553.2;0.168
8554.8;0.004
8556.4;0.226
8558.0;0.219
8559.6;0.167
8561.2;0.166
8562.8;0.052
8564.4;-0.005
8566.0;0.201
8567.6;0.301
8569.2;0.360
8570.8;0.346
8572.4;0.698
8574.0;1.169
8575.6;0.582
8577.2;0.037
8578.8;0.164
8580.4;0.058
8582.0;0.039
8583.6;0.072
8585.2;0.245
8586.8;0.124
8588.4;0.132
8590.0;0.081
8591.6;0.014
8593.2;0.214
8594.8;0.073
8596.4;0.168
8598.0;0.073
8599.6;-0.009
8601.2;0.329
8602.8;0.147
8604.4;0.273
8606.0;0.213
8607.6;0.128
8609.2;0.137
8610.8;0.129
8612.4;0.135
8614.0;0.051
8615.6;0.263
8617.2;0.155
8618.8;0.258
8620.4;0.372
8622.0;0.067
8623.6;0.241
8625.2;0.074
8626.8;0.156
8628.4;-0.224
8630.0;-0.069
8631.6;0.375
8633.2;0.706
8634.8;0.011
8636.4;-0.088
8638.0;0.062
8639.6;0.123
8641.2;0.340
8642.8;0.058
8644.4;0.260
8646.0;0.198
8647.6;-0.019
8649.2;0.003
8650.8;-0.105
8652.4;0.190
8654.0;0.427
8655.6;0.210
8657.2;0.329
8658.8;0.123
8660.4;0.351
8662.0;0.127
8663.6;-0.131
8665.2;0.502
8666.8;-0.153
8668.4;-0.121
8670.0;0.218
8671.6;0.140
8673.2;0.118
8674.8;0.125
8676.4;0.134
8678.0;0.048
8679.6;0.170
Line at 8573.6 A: H-beta 4861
